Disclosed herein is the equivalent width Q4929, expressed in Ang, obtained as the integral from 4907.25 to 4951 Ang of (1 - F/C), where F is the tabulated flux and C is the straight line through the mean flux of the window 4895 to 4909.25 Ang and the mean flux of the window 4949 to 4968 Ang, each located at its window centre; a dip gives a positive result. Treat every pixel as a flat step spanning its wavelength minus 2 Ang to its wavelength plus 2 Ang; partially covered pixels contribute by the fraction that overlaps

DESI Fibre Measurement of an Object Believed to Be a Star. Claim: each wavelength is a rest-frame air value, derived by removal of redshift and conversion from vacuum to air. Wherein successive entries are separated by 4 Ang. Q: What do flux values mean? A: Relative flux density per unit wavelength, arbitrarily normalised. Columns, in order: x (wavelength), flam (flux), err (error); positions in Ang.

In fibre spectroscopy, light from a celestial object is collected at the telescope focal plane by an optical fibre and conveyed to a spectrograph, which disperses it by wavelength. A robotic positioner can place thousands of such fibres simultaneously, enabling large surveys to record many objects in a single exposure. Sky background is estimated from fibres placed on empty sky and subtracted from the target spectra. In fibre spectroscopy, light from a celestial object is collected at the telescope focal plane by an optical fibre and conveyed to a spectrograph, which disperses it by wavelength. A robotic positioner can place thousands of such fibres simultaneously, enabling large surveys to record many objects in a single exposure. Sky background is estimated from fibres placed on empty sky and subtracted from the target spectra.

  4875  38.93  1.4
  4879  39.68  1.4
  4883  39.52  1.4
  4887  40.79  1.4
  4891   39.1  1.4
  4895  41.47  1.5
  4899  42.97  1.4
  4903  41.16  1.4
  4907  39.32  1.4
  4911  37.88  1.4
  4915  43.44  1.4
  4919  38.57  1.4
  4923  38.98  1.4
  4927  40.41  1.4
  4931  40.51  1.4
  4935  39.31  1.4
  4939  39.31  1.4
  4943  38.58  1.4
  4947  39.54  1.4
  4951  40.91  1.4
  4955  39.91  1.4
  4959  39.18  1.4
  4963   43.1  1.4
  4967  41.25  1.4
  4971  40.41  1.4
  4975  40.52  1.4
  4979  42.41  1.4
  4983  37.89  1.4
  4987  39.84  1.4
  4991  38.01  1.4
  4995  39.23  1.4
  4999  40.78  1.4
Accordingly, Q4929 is 1.4 Ang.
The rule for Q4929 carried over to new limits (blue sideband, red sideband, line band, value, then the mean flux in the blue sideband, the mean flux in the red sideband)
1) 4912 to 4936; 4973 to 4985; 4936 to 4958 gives 0.3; 40.1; 40.3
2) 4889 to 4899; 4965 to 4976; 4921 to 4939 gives 0.5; 40.8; 40.7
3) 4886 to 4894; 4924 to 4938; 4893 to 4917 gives -0.6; 40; 39.9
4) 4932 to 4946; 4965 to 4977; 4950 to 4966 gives -0.3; 39.2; 40.7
